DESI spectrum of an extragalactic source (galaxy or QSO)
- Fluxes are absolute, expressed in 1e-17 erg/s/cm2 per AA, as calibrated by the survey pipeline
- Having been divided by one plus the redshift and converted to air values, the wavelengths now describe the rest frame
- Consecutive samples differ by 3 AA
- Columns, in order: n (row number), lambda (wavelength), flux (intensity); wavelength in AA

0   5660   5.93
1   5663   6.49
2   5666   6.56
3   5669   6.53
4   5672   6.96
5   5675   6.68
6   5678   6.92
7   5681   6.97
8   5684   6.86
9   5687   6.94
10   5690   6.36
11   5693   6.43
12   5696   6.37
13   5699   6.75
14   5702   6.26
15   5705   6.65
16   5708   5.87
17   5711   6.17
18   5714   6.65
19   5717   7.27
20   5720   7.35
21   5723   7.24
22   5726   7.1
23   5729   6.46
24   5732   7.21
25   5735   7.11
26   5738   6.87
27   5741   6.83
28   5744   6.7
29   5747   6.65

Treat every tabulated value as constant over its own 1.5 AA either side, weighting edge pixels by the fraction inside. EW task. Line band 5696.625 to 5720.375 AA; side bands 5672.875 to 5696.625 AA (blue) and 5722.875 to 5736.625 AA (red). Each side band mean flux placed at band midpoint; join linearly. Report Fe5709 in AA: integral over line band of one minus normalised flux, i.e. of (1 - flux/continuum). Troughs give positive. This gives 0.99 AA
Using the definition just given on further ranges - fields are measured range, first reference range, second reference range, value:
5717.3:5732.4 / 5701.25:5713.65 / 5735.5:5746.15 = -1.2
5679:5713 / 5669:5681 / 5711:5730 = 1.8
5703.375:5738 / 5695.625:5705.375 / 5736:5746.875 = -0.9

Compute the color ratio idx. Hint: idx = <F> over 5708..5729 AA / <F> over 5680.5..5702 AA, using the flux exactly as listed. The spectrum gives 1.03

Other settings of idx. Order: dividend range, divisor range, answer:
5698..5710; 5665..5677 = 0.95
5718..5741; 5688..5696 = 1.10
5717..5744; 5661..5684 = 1.04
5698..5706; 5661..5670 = 1.01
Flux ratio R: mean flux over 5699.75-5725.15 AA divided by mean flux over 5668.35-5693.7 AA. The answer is 0.99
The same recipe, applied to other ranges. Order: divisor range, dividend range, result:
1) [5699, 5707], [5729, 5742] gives 1.07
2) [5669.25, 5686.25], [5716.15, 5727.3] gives 1.06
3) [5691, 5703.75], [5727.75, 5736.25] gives 1.07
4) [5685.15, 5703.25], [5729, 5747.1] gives 1.05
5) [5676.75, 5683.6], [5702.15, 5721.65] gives 0.96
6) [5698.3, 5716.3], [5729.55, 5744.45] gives 1.08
